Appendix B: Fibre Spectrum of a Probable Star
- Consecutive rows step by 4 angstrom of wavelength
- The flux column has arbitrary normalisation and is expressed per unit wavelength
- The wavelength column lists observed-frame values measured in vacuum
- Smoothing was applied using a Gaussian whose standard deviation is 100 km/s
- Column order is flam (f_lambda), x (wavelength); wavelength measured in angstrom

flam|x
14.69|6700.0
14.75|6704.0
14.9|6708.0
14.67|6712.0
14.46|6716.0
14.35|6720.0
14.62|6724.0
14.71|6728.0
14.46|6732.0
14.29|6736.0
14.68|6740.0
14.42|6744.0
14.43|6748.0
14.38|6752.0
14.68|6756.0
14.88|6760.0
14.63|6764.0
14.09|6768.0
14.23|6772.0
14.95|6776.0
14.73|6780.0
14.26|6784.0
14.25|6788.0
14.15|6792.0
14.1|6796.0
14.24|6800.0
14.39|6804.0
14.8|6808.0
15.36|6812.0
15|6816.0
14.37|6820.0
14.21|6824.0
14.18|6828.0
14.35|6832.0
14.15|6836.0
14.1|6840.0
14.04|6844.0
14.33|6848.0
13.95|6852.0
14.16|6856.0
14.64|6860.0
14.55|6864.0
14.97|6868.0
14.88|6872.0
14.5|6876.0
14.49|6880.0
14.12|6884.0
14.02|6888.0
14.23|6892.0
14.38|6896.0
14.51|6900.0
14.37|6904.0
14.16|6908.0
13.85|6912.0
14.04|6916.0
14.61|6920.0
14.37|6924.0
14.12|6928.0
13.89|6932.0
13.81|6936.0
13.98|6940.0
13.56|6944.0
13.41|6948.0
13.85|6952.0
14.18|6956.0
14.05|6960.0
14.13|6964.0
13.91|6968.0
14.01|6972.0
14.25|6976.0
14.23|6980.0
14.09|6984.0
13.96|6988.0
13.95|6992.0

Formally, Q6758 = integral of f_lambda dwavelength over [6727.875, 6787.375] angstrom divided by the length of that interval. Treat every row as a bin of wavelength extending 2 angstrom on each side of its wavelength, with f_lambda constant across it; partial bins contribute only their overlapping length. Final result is 14.5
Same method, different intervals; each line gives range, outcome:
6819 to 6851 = 14.2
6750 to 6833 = 14.5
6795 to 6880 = 14.4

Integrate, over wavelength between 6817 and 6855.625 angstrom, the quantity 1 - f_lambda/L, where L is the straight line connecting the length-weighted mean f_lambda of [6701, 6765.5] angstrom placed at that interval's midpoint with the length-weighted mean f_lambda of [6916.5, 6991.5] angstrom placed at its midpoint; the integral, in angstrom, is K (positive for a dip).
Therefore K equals 0.3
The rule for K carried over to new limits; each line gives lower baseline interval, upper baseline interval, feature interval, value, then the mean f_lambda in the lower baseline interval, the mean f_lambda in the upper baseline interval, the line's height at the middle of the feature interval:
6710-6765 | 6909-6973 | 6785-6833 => -0.3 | 14.5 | 14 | 14.3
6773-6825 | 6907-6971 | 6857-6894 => -0.6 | 14.5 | 14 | 14.2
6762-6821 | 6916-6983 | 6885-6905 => -0.1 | 14.5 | 14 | 14.2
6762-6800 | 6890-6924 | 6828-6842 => 0.1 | 14.4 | 14.3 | 14.3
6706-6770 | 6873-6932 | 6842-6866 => 0.1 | 14.5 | 14.3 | 14.3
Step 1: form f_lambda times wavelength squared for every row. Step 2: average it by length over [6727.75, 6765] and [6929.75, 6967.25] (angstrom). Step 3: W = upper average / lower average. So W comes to 1.01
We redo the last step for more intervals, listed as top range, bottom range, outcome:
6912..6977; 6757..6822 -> 1.01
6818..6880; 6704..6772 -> 1.02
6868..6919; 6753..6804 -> 1.03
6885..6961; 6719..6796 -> 1.02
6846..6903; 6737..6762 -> 1.03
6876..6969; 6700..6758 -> 1.02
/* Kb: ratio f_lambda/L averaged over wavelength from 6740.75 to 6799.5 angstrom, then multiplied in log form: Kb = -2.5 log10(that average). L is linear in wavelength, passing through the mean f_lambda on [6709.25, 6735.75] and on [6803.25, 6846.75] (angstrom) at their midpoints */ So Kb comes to 0.00 mag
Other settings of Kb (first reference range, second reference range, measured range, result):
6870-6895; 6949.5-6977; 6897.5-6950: 0.01 mag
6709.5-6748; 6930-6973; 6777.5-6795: 0.00 mag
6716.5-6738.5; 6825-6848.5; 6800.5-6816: -0.04 mag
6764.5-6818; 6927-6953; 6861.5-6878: -0.04 mag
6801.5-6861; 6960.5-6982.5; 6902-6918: 0.01 mag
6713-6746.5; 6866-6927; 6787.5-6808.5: 0.01 mag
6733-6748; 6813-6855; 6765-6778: 0.00 mag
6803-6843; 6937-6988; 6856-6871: -0.02 mag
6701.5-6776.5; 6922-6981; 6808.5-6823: -0.04 mag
